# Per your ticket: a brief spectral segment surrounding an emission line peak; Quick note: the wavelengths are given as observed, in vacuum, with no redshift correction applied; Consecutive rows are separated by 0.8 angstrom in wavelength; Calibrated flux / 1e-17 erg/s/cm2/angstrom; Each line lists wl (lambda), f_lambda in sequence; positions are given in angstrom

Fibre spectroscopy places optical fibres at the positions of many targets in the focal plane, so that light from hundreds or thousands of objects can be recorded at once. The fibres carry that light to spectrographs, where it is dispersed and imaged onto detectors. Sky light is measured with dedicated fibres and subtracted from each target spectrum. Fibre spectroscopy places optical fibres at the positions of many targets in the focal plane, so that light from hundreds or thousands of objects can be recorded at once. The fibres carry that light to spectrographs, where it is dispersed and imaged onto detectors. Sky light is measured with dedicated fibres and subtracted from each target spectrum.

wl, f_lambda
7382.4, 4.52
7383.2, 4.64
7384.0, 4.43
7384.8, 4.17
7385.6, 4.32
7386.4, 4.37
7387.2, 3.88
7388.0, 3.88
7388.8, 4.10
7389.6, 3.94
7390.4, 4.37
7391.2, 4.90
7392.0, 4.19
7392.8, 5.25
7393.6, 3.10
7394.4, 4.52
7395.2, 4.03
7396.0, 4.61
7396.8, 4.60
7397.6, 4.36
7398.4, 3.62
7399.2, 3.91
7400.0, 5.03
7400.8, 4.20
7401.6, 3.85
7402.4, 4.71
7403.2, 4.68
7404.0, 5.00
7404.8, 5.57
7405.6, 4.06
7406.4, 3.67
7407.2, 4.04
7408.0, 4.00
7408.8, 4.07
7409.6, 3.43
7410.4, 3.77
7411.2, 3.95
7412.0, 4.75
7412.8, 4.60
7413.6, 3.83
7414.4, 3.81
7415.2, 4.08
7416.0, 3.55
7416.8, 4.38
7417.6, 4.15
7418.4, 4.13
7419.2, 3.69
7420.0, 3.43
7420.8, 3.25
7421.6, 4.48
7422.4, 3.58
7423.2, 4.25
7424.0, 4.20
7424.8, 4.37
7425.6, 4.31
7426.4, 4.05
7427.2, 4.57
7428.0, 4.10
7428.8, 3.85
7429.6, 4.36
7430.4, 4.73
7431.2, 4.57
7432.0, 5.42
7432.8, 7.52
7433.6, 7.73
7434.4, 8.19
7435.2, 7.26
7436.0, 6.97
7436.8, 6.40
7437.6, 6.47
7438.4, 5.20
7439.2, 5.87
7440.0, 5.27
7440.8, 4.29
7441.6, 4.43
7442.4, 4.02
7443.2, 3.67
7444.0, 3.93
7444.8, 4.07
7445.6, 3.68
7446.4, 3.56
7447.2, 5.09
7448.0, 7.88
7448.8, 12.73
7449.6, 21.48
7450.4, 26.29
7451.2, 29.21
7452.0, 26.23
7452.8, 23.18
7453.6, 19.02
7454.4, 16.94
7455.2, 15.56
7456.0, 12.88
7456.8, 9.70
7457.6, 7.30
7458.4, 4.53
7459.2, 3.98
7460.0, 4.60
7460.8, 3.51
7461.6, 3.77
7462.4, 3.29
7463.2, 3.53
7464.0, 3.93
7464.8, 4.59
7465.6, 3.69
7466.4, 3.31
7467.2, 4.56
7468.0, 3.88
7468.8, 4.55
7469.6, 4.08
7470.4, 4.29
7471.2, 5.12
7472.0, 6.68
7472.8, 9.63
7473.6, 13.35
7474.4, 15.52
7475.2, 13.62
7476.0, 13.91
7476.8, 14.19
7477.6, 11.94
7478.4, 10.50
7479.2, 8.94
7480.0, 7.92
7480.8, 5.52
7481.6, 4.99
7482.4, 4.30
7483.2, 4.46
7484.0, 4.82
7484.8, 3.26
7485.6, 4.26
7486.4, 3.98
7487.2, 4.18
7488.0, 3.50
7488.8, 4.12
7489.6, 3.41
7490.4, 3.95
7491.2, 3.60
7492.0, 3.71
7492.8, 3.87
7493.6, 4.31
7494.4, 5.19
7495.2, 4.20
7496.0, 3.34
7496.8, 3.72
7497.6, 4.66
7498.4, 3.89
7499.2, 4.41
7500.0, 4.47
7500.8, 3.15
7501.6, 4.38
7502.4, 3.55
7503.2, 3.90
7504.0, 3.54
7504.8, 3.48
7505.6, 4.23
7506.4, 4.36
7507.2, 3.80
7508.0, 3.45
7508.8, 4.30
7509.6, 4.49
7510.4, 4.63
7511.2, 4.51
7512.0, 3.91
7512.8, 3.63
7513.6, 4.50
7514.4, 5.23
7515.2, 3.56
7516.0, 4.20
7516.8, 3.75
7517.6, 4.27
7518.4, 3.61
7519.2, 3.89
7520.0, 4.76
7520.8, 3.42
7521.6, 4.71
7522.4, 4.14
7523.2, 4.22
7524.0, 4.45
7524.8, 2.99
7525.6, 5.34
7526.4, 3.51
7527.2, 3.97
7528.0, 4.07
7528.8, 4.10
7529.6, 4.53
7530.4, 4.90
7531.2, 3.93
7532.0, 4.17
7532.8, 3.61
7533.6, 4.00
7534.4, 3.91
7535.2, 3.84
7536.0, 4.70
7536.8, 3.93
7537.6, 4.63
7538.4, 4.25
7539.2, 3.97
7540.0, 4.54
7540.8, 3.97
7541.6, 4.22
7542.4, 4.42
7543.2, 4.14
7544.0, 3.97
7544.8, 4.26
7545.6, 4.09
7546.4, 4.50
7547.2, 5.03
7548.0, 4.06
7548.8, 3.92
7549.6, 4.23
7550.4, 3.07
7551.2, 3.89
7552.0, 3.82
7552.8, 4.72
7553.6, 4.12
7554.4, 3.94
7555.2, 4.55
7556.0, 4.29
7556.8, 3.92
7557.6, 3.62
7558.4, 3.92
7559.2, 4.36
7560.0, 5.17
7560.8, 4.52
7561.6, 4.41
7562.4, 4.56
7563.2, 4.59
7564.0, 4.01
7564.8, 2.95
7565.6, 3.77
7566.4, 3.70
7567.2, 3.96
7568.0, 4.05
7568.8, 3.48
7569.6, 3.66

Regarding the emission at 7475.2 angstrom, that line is [N II]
